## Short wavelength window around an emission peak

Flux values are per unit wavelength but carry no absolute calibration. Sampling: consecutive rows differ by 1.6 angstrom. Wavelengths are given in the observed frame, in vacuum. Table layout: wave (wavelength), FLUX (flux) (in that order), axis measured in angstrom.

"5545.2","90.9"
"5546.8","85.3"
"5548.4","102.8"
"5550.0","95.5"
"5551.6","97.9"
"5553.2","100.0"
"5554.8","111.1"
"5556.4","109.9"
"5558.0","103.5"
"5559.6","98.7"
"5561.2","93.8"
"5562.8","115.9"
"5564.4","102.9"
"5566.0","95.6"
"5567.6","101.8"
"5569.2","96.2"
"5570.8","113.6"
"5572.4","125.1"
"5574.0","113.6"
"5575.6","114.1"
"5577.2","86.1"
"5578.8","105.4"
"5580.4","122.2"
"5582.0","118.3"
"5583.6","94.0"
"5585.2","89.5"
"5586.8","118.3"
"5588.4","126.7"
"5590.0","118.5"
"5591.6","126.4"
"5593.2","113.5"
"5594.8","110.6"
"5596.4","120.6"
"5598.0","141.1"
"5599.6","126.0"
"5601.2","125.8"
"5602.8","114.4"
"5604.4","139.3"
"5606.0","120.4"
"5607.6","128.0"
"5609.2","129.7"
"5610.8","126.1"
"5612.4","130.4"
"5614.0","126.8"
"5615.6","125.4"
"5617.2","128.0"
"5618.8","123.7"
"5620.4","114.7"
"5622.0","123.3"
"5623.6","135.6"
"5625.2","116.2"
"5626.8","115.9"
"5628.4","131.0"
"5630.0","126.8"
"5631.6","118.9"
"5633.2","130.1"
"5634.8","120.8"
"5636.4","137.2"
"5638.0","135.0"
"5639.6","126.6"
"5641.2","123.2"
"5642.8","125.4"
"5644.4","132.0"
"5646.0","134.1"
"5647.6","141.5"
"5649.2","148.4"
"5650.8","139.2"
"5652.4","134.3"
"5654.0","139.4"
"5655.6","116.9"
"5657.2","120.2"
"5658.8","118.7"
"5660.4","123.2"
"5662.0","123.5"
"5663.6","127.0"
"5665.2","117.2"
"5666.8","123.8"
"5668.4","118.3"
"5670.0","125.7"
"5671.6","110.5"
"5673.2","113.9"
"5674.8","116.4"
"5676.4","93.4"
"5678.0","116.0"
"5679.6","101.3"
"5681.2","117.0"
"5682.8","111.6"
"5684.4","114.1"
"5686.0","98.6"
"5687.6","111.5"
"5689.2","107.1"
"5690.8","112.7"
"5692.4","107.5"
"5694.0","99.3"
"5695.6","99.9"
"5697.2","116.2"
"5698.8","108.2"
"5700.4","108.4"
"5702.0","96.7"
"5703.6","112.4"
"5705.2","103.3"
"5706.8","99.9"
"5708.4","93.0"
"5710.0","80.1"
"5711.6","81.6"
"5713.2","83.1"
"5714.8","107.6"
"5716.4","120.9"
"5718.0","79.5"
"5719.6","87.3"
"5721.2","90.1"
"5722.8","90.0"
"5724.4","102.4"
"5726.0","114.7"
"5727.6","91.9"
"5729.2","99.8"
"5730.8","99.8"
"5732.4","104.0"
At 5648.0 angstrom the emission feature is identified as C III]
